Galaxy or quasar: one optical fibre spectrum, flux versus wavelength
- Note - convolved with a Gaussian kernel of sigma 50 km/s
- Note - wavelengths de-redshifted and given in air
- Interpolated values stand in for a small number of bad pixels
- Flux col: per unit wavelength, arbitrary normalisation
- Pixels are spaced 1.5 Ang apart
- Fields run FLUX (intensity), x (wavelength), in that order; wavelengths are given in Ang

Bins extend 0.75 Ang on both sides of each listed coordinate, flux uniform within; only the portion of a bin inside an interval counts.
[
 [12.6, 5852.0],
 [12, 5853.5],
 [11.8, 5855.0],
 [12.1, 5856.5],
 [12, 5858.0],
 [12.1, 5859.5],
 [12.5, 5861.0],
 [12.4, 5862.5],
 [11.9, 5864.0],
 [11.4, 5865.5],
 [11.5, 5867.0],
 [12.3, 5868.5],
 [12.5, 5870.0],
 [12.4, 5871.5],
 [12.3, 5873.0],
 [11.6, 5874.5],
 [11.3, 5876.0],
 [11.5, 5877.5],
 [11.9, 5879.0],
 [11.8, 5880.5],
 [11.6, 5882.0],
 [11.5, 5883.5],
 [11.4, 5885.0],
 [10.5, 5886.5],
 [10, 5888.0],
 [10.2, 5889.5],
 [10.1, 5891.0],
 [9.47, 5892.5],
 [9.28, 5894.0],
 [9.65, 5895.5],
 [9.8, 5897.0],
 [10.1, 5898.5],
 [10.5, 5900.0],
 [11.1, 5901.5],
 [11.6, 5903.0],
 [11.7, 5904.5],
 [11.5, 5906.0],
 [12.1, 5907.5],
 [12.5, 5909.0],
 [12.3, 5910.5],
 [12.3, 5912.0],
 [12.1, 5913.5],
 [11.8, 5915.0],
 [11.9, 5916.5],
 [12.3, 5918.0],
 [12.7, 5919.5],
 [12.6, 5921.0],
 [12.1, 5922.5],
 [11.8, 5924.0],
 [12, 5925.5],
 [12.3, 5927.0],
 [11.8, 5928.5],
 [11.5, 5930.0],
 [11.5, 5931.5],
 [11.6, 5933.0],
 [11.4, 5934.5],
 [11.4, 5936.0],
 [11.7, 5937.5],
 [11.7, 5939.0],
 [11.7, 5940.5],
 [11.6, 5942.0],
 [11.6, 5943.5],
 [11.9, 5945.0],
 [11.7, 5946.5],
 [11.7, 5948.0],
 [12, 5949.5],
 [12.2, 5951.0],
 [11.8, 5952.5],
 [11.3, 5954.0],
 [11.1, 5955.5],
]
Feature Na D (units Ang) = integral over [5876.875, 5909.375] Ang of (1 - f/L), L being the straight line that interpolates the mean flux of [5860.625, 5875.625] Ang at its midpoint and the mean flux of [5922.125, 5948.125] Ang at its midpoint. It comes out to 2.9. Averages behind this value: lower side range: 12.1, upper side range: 11.7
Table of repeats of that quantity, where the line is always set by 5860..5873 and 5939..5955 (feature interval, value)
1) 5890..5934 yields 1.7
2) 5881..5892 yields 1.2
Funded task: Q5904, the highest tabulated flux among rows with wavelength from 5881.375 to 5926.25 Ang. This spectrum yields 12.7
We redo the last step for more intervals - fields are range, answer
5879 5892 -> 11.9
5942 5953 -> 12.2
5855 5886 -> 12.5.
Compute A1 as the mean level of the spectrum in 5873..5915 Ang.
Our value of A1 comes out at 11.1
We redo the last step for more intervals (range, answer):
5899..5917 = 11.8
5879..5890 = 11.1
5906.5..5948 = 11.9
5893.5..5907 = 10.6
